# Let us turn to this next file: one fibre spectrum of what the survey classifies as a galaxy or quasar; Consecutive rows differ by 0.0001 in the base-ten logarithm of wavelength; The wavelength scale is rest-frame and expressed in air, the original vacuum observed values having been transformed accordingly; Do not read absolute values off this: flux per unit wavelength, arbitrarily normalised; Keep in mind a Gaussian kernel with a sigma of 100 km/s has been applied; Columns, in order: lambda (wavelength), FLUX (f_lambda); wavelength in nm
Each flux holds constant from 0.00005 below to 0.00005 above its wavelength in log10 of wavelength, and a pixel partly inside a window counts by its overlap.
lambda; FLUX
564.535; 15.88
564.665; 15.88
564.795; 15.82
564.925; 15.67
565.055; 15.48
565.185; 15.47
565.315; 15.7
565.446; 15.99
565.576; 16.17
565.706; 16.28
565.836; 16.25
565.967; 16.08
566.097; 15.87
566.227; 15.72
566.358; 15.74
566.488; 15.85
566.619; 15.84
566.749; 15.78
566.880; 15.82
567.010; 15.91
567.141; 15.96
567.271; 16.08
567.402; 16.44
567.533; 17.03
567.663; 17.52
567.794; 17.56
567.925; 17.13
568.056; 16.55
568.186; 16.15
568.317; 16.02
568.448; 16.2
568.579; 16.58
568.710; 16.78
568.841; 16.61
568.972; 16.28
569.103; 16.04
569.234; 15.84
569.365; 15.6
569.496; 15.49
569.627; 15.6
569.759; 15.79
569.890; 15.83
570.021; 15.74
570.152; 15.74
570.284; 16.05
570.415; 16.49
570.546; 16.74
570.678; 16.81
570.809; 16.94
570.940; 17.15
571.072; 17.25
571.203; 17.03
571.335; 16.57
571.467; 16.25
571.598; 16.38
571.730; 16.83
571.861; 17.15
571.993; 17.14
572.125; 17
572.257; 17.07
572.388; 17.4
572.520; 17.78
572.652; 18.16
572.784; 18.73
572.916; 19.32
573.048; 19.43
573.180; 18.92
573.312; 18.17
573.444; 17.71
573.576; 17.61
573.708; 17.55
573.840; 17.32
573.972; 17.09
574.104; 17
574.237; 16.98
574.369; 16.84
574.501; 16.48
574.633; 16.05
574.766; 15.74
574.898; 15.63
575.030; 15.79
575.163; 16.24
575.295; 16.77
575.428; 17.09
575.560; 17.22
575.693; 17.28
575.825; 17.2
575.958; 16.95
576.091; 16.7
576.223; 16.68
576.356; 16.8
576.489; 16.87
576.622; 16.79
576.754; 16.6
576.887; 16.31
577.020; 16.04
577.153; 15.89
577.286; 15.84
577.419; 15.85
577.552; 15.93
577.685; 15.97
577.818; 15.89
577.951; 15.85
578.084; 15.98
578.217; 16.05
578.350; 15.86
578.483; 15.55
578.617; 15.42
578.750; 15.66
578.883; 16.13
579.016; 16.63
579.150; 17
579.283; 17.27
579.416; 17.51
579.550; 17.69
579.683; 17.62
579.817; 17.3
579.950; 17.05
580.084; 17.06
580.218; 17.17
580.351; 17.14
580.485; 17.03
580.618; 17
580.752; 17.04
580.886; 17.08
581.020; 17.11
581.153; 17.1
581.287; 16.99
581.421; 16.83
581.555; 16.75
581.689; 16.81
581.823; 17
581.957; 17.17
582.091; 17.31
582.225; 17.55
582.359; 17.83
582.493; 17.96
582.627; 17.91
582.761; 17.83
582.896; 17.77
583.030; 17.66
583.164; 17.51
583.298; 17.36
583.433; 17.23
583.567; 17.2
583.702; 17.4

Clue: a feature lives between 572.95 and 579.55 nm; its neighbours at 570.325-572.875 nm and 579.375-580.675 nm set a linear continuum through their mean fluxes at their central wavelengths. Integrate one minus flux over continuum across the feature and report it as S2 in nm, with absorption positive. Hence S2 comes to 0.20 nm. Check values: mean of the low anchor 17.1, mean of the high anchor 17.3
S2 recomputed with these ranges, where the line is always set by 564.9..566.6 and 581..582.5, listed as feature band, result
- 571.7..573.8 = -0.18 nm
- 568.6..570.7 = 0.01 nm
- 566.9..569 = -0.06 nm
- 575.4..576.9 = -0.02 nm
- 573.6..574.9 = -0.01 nm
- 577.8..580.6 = 0.06 nm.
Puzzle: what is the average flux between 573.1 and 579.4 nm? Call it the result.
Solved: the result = 16.6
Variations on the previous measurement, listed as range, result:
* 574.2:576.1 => 16.6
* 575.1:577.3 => 16.7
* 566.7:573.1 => 16.7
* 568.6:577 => 16.8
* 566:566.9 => 15.8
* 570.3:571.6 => 16.8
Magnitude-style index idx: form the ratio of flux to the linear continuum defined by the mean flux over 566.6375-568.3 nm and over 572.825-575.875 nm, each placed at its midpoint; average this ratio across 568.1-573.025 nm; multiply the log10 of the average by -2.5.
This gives 0.01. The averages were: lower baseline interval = 16.5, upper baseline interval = 17.2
